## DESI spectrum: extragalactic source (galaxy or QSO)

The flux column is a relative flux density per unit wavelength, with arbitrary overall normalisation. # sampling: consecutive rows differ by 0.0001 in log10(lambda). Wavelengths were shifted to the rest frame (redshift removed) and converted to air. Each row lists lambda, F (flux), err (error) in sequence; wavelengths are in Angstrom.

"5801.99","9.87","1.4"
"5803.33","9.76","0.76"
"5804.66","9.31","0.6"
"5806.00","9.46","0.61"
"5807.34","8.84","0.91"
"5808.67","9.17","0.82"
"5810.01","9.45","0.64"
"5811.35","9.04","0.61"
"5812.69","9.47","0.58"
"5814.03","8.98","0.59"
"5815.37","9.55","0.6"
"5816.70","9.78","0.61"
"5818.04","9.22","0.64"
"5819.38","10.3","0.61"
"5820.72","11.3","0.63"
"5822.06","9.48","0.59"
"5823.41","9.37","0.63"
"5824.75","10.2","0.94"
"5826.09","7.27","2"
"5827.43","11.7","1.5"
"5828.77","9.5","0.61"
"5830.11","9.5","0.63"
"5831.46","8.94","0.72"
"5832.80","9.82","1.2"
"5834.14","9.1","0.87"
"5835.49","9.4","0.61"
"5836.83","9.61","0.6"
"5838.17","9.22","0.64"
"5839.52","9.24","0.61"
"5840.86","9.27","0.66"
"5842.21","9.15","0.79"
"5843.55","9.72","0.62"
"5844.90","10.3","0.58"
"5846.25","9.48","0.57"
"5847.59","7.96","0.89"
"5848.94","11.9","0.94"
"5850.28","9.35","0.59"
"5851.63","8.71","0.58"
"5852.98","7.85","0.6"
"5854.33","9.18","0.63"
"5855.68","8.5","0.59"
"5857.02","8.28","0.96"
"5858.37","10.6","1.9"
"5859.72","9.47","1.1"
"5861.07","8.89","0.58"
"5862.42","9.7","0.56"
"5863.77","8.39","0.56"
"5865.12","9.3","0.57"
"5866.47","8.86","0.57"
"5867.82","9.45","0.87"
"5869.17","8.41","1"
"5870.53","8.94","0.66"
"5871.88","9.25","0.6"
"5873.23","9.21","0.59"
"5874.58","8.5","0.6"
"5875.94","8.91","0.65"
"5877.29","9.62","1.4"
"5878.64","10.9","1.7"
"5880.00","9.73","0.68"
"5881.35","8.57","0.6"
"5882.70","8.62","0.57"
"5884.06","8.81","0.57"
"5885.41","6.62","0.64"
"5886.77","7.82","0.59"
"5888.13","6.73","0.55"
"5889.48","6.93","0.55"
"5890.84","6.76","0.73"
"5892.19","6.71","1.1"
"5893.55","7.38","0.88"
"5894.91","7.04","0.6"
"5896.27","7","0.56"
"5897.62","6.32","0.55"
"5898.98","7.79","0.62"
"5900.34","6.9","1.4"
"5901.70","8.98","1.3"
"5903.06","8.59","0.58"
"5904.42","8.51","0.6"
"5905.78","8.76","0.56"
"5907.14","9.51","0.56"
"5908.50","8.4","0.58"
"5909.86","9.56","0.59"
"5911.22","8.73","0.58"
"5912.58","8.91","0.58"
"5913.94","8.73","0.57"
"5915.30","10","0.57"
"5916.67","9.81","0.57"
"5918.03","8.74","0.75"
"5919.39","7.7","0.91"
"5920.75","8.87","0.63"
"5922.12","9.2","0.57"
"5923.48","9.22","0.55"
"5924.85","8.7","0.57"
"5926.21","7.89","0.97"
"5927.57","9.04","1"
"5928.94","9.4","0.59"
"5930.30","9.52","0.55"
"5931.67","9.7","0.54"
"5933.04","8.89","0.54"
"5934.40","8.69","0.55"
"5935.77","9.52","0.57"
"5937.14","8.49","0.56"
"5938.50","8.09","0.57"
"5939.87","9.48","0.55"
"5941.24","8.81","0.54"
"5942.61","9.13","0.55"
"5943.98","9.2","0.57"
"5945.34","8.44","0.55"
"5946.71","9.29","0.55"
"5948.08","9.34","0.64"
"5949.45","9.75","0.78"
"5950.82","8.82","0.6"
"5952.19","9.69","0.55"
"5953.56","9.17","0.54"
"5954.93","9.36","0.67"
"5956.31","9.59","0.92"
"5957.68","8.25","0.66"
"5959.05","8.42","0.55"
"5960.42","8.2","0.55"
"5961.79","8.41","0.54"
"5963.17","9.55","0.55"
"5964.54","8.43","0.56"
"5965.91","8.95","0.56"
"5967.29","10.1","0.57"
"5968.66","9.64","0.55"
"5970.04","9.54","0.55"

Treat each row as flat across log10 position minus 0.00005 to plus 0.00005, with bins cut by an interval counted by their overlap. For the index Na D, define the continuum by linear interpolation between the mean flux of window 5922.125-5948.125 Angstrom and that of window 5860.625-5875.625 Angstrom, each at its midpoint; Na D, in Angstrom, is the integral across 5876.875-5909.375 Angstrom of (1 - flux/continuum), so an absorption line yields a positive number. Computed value 3.4 Angstrom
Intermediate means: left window 8.99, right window 8.99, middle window 8.04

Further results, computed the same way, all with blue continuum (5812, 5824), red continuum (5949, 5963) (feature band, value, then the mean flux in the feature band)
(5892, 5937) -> 2.9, 8.59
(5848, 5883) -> 1.0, 9.19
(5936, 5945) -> 0.2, 8.89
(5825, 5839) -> 0.3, 9.43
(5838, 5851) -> 0.0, 9.57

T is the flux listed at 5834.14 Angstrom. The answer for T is 9.1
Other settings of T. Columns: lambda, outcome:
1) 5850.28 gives 9.35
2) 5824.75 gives 10.2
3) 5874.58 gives 8.5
